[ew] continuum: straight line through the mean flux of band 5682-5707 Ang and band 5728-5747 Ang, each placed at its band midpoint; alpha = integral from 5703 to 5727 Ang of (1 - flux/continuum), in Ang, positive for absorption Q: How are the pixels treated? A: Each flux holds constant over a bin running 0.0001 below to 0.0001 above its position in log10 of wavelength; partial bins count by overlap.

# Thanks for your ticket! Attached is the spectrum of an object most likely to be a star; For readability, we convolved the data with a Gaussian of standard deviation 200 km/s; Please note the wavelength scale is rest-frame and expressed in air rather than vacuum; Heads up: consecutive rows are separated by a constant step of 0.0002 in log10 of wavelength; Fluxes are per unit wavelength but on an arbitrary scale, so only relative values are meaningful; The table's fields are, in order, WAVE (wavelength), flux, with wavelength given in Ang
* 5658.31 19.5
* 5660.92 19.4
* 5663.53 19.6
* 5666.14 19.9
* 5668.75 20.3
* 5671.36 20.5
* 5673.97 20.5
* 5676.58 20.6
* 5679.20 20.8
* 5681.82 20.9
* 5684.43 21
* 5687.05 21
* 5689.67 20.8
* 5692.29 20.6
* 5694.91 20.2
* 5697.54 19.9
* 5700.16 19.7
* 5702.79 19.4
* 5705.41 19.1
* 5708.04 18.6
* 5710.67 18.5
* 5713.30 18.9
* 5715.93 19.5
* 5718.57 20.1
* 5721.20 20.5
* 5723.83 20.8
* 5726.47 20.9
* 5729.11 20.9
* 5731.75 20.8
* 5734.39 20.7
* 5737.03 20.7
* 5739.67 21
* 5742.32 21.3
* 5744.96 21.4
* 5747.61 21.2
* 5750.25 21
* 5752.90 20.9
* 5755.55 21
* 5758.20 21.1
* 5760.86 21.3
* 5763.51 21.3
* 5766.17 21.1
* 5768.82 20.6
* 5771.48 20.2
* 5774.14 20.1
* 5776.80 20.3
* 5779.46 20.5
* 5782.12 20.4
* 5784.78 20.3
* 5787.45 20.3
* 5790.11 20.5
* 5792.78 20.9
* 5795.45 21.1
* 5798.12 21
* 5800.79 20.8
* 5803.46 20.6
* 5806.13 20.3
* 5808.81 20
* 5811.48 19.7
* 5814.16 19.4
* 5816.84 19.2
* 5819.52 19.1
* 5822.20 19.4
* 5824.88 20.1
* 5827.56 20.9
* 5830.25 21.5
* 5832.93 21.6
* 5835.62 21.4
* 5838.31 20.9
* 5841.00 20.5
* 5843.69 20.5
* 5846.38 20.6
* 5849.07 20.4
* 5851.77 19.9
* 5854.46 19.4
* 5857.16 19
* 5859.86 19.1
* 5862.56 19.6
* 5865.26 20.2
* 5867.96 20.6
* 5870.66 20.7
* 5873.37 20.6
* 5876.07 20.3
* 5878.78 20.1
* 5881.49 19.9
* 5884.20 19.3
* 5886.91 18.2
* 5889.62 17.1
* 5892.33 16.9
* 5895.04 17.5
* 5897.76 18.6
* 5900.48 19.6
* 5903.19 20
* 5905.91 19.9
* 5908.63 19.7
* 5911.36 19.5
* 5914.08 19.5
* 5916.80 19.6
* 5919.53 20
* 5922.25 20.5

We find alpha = 1.14 Ang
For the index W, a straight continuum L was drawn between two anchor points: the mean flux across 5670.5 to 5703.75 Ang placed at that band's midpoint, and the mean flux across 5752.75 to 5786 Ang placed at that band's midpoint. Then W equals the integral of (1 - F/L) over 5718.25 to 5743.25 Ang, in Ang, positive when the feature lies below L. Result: -0.2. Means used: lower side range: 20.5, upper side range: 20.7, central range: 20.8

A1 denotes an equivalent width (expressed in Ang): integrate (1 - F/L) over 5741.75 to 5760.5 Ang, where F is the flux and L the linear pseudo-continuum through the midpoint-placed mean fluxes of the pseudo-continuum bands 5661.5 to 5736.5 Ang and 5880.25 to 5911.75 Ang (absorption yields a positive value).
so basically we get -1.2 Ang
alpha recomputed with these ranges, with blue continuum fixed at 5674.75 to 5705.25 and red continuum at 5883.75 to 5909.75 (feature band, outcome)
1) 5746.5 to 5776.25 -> -1.6 Ang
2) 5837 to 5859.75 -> -1.2 Ang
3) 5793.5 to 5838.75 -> -2.5 Ang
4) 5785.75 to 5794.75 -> -0.5 Ang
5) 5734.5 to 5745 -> -0.5 Ang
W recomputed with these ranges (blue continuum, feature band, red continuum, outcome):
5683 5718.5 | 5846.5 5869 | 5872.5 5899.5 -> -0.99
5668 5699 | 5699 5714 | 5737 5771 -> 1.24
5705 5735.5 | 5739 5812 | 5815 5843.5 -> -1.90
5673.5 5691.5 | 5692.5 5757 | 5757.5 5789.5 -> 1.29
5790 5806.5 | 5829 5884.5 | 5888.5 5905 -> -2.77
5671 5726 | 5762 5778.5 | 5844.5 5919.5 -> -0.62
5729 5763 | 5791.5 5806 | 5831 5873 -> -0.11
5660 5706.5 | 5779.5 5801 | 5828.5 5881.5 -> -0.35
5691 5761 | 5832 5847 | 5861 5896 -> -1.01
